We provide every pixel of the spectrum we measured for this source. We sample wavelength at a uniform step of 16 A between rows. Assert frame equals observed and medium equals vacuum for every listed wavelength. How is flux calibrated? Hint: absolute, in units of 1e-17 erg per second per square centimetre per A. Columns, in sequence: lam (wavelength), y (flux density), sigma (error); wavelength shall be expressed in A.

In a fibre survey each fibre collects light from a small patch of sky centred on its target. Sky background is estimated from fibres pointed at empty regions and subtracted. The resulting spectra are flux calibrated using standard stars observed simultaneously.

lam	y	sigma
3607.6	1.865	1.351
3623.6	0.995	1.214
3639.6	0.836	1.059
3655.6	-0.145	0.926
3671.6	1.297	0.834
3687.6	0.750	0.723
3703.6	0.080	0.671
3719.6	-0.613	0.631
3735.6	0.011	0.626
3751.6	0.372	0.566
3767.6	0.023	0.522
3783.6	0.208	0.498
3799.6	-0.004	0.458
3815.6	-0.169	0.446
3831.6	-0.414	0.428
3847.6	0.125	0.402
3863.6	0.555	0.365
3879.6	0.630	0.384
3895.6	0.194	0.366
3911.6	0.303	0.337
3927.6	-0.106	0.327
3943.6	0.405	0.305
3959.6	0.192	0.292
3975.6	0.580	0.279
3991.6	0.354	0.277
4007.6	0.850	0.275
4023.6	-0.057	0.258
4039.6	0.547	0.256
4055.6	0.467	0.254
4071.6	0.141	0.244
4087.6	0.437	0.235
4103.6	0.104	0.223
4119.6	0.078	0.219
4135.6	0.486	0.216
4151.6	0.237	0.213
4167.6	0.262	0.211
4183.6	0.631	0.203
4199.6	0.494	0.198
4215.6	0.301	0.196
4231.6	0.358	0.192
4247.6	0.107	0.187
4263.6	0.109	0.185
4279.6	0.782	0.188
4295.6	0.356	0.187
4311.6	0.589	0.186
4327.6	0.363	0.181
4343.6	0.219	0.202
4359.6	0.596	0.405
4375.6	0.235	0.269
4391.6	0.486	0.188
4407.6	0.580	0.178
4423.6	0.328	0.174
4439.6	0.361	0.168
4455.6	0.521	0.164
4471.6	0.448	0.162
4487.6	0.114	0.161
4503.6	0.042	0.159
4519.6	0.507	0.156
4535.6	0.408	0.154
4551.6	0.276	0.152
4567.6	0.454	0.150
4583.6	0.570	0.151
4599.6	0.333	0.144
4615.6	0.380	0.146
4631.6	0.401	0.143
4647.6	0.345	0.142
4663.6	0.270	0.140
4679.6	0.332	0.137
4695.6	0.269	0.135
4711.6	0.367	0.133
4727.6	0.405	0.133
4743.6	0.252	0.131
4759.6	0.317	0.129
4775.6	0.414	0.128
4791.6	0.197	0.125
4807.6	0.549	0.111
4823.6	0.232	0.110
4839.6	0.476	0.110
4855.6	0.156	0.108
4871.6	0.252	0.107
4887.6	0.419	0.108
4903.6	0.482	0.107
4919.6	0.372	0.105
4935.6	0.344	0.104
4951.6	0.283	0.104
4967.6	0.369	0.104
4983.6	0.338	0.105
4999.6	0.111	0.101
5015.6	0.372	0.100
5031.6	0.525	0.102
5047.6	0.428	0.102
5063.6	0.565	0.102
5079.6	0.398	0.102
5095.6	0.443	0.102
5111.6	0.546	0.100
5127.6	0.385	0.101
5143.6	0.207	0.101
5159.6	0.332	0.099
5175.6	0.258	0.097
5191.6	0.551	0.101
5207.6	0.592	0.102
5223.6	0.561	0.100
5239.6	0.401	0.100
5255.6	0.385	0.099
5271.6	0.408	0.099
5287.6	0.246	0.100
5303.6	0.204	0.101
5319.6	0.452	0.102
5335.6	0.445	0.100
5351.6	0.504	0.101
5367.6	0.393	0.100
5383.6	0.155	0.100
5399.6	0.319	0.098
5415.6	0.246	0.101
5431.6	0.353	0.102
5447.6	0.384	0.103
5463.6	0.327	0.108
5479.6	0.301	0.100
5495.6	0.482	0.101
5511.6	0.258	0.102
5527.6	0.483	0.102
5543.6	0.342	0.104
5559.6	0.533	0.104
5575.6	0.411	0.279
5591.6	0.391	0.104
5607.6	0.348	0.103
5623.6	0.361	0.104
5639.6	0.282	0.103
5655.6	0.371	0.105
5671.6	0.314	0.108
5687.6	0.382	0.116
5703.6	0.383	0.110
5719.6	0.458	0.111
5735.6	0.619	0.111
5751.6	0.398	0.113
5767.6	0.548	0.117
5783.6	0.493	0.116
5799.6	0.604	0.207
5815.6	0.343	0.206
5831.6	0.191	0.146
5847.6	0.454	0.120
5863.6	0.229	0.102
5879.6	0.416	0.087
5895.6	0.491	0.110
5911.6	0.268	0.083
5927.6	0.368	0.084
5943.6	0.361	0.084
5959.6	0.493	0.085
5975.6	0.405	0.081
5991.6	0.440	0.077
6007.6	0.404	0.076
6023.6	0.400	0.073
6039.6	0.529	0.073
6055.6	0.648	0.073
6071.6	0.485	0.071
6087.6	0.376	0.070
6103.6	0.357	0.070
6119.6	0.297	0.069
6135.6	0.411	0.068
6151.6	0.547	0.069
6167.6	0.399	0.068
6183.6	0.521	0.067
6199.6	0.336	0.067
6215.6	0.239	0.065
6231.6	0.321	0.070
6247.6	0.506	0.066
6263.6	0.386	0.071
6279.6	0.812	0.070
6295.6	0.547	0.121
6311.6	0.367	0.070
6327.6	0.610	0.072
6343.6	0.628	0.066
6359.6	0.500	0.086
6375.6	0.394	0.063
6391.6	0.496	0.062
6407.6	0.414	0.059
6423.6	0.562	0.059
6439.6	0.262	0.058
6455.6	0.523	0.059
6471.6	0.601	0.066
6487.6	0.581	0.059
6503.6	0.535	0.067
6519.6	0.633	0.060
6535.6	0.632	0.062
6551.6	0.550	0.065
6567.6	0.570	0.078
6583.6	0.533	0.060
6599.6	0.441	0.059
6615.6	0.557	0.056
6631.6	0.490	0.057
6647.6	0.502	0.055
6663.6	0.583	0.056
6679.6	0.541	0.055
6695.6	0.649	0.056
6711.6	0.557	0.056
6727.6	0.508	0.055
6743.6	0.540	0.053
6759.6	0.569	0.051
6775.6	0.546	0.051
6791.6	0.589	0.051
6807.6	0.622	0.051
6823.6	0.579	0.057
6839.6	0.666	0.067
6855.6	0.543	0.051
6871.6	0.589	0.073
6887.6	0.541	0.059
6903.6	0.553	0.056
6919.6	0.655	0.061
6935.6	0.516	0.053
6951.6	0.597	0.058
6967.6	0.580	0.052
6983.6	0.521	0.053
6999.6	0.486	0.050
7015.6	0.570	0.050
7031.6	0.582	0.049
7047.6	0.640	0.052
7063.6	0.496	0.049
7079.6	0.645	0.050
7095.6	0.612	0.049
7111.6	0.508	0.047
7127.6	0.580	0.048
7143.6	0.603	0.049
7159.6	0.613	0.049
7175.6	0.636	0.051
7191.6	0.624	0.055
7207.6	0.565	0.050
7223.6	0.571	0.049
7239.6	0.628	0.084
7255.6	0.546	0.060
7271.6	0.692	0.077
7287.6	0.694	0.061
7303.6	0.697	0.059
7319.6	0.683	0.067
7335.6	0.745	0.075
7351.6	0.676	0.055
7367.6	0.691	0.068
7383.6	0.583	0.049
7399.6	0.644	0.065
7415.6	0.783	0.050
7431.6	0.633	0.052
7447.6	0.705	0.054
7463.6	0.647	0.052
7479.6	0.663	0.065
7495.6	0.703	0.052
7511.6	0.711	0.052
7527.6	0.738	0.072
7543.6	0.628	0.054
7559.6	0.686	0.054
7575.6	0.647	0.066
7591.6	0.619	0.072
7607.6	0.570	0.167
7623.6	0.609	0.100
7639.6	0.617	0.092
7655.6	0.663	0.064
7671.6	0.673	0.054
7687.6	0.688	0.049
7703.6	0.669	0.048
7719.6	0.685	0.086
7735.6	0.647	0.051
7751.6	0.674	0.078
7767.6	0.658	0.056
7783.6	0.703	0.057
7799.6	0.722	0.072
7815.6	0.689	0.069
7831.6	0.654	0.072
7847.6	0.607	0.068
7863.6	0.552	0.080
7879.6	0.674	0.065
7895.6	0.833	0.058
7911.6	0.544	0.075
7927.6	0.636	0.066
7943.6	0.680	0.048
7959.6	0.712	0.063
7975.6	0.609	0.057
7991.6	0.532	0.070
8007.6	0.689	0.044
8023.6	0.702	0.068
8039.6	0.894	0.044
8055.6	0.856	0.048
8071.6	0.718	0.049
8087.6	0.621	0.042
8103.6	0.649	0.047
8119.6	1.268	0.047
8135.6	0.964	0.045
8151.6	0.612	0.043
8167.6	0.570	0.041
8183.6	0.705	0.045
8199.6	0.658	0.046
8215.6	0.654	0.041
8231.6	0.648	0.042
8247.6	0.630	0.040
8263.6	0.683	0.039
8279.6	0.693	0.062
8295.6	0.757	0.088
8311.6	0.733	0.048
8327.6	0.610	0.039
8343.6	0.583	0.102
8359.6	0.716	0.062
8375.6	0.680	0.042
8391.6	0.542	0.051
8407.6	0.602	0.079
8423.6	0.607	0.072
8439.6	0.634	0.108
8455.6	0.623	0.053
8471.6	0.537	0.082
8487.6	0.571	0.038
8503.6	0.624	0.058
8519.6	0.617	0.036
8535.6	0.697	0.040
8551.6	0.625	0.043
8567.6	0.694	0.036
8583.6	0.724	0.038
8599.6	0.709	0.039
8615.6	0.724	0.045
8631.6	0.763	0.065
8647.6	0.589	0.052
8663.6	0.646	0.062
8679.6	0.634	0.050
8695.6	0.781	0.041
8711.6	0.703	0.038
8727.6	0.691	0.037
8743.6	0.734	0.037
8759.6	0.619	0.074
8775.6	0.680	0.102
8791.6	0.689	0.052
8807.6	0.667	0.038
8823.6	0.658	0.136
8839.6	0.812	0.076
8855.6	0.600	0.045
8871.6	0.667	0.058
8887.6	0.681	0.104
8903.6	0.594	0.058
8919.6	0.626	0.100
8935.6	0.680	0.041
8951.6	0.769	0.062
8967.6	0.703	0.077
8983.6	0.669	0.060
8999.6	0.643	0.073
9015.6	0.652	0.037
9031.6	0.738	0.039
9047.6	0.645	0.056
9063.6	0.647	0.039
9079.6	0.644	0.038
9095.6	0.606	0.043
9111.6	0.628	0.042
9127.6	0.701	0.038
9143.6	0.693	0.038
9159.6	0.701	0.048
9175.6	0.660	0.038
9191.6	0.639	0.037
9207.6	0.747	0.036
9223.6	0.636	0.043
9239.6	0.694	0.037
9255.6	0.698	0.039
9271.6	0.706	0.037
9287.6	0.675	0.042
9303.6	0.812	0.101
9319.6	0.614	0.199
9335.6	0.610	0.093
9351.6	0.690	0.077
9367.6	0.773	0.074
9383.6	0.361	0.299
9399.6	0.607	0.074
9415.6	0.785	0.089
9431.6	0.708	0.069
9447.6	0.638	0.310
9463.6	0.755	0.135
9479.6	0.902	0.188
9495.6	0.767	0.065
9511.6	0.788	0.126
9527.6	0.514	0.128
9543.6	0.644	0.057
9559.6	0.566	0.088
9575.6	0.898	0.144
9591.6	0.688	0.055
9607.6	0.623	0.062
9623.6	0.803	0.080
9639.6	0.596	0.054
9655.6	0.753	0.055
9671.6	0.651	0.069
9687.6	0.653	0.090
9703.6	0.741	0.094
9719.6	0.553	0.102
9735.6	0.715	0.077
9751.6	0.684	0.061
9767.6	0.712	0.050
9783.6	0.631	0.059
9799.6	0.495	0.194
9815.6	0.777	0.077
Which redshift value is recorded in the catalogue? 0.62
